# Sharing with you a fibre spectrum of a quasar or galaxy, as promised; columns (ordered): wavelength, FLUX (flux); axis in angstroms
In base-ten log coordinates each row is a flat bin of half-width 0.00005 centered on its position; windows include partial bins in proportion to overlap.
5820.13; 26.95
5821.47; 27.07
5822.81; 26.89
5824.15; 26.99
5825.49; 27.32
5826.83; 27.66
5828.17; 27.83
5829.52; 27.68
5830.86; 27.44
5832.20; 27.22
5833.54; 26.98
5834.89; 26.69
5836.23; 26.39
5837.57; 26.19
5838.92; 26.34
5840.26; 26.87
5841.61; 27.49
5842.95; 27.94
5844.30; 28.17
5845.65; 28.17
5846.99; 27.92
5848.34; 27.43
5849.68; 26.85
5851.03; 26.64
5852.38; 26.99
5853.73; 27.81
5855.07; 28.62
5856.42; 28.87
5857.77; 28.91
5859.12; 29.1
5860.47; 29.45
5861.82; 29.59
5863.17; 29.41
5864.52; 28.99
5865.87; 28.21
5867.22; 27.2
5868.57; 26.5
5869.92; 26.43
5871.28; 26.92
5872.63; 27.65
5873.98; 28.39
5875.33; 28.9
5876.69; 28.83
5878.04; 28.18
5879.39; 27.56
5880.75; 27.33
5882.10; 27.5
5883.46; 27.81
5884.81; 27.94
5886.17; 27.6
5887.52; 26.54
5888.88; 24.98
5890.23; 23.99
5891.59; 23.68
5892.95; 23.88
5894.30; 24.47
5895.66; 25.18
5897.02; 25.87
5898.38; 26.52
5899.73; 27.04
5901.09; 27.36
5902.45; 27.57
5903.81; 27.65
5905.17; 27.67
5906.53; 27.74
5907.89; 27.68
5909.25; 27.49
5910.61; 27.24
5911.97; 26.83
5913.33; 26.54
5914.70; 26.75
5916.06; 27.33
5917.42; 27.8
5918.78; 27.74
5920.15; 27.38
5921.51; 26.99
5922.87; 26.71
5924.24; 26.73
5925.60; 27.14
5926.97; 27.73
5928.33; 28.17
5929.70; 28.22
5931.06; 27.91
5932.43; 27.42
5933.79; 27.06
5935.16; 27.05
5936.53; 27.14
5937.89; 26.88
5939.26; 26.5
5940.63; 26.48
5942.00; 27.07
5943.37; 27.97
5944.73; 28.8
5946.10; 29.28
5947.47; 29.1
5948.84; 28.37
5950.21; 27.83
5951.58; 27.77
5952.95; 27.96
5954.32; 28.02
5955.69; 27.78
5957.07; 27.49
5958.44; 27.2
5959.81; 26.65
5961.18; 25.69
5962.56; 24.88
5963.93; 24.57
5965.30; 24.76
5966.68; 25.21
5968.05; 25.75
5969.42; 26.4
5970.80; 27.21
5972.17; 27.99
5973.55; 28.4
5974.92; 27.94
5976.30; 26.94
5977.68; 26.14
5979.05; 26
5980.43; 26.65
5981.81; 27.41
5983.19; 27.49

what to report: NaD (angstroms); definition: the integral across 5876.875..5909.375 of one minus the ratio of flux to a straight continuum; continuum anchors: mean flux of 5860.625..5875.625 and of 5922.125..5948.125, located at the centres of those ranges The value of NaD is 1.4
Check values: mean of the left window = 28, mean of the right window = 27.5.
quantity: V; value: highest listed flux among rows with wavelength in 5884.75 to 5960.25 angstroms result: 29.28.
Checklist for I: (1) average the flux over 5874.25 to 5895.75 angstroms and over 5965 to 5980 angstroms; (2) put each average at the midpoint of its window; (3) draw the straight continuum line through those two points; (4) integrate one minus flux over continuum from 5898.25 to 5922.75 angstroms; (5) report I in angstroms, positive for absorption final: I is -0.6 angstroms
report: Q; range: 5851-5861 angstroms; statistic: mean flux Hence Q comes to 28.4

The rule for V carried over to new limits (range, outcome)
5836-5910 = 29.59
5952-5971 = 28.02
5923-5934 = 28.22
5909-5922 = 27.8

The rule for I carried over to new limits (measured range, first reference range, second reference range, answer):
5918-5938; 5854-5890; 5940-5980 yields 0.0 angstroms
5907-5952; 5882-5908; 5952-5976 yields -1.6 angstroms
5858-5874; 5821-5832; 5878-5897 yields -1.0 angstroms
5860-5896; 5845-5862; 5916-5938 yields 1.0 angstroms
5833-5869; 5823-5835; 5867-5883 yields -0.4 angstroms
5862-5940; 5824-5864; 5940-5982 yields 0.8 angstroms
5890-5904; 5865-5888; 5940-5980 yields 0.9 angstroms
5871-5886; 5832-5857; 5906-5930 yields -0.3 angstroms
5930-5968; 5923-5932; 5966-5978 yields 0.2 angstroms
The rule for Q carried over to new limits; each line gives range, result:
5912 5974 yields 27.2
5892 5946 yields 27.1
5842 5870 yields 28.1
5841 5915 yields 27.3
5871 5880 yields 28.1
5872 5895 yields 26.8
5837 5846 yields 27.3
